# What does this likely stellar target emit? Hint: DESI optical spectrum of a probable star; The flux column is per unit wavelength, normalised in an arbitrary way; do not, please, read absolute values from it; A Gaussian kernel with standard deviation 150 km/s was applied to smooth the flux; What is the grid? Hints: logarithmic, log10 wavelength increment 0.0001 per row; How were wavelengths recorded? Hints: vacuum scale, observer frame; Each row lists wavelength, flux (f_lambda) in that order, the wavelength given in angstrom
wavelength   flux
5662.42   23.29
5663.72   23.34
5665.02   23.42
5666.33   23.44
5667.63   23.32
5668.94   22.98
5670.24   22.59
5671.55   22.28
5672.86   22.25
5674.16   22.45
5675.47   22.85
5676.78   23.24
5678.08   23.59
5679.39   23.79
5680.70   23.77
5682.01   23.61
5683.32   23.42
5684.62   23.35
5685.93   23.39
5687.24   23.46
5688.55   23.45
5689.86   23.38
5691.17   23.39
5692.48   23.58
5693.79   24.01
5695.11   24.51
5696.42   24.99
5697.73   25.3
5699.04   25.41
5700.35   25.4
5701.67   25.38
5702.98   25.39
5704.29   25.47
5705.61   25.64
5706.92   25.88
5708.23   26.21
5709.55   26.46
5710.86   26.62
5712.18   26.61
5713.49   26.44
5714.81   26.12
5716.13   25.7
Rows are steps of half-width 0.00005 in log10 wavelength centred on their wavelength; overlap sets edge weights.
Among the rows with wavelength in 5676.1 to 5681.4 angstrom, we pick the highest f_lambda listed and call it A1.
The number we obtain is 23.79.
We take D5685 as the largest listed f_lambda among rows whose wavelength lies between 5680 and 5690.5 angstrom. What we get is 23.77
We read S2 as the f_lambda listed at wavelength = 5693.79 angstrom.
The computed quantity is 24.01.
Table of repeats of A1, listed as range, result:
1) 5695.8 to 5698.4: 25.3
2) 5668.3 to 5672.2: 22.98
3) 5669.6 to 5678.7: 23.59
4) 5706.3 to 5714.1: 26.62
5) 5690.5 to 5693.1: 23.58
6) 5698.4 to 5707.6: 25.88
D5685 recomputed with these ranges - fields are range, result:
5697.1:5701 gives 25.41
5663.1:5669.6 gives 23.44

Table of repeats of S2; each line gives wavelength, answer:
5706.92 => 25.88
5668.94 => 22.98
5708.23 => 26.21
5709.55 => 26.46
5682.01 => 23.61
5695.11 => 24.51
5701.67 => 25.38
